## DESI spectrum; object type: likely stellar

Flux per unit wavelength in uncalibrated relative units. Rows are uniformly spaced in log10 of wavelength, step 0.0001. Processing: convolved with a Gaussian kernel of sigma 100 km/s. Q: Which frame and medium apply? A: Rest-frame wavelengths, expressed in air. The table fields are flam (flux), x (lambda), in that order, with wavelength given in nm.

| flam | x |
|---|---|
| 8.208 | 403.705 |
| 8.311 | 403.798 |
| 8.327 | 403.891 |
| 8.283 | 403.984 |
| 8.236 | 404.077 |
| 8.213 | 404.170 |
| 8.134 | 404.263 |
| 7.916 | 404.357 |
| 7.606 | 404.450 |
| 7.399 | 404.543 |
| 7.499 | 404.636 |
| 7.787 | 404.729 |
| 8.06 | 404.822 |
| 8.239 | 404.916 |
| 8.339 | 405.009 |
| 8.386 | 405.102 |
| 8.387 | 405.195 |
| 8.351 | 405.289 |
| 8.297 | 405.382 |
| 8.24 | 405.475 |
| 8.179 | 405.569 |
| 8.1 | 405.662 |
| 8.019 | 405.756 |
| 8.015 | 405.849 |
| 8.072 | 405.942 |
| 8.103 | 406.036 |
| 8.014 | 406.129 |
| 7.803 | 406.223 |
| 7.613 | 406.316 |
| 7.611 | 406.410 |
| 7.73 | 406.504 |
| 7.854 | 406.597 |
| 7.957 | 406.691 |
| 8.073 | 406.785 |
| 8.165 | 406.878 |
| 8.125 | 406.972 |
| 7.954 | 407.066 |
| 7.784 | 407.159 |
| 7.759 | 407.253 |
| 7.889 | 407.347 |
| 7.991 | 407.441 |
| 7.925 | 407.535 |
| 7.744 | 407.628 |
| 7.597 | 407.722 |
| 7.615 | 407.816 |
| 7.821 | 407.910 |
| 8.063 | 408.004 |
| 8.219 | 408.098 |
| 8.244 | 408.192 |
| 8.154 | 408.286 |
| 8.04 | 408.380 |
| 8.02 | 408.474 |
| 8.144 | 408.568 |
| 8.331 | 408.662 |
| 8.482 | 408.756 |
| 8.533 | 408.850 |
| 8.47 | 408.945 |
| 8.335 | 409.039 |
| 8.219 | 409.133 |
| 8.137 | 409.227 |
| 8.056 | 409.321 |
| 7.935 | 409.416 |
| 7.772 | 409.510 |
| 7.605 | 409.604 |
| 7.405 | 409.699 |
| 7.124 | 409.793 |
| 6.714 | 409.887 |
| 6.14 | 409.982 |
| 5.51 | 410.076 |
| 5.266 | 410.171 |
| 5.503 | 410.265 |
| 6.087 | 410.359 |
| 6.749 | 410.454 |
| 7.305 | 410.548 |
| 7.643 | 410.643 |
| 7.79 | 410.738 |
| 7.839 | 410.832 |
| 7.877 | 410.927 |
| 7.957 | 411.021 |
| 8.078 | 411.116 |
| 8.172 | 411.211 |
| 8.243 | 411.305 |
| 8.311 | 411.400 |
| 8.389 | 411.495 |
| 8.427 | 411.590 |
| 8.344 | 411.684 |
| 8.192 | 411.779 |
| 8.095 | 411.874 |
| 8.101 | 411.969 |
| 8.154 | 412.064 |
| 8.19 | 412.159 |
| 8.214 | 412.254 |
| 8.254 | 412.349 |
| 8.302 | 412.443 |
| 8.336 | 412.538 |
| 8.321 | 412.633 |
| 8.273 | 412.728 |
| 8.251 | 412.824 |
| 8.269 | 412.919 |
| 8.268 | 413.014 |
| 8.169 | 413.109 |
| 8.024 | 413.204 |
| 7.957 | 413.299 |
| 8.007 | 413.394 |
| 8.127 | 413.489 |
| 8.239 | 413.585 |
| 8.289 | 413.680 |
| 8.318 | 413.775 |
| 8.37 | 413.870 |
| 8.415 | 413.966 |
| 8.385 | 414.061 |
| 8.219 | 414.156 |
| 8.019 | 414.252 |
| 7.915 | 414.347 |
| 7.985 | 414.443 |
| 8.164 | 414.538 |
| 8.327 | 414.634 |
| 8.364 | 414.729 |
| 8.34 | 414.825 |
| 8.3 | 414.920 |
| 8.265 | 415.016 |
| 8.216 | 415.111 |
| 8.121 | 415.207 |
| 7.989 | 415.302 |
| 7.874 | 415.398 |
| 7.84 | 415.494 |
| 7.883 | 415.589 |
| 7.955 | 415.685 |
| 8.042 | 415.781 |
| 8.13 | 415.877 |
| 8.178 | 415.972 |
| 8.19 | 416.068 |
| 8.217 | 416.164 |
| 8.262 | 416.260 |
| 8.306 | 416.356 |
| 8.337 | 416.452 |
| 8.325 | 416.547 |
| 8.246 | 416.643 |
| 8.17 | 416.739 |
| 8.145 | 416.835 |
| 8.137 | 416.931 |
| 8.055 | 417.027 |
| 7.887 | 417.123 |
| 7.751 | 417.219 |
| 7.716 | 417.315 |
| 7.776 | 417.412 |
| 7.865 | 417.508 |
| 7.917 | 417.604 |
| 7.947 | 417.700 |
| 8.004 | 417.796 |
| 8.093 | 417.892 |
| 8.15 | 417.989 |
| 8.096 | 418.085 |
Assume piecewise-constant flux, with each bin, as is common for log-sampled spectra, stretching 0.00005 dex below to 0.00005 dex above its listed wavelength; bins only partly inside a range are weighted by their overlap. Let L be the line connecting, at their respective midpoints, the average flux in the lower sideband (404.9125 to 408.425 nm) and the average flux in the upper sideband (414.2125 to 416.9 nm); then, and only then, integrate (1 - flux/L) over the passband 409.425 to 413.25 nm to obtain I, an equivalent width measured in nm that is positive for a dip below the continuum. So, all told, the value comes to 0.184 nm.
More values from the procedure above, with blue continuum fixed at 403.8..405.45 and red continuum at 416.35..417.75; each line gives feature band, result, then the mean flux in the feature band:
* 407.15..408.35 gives 0.02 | 7.91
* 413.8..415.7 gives -0.03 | 8.15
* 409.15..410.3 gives 0.16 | 6.98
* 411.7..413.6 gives -0.03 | 8.19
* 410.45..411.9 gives 0.01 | 8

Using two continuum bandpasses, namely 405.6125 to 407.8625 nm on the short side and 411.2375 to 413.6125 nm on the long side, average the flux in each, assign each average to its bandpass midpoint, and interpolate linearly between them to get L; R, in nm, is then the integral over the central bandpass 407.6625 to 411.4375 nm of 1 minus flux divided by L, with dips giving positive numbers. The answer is 0.196 nm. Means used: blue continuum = 7.9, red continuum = 8.22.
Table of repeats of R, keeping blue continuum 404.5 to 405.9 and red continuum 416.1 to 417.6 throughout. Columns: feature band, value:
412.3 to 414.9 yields -0.05 nm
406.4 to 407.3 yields 0.02 nm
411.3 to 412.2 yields -0.02 nm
